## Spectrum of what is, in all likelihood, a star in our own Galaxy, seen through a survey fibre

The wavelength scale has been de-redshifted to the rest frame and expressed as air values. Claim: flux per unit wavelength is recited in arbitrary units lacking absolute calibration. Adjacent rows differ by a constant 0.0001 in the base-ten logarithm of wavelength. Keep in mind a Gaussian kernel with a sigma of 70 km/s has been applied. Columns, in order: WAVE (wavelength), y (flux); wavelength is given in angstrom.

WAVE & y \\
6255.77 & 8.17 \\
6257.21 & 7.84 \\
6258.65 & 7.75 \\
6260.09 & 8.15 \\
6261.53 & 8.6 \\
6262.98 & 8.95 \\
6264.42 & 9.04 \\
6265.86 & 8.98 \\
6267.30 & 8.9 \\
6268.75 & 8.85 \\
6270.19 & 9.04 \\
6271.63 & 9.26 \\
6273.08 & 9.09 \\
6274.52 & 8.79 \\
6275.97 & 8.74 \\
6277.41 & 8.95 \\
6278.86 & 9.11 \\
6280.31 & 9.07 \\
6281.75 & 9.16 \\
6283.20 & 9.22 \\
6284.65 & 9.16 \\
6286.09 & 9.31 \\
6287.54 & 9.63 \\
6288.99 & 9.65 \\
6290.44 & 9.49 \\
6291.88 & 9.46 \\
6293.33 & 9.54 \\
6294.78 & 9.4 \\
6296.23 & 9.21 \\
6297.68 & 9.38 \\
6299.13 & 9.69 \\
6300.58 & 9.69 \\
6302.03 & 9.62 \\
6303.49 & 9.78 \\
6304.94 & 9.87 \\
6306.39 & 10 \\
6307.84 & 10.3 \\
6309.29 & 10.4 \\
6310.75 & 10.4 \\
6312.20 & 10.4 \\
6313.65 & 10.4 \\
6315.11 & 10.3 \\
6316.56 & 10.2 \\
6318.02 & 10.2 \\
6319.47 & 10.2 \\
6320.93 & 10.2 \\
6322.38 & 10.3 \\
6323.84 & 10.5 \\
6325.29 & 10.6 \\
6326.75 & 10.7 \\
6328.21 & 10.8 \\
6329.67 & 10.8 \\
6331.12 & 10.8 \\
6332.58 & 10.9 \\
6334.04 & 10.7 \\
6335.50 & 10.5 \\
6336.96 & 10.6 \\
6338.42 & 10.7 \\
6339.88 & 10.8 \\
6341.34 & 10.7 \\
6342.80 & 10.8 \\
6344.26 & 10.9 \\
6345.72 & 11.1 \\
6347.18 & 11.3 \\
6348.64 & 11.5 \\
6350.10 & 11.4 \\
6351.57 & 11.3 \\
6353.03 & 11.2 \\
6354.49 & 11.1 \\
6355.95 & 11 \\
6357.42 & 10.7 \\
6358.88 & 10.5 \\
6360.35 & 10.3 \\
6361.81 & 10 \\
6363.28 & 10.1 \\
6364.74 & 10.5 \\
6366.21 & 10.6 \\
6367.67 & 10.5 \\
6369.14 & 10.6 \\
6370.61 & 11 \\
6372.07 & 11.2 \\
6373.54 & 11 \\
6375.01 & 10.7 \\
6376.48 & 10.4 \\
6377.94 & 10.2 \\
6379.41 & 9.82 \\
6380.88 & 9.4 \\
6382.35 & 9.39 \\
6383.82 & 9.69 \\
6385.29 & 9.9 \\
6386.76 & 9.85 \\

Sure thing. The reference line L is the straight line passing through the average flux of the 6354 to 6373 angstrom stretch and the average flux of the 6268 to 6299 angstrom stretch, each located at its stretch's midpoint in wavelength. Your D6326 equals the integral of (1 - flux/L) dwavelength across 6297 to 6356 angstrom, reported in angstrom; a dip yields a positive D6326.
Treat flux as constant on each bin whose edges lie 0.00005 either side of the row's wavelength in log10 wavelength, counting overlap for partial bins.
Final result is -3.28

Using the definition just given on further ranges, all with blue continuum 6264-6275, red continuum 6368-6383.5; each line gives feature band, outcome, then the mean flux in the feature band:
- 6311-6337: -2.2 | 10.5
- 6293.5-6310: -0.6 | 9.75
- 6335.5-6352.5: -1.8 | 11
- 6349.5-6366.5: -1.0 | 10.7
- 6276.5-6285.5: 0.0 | 9.11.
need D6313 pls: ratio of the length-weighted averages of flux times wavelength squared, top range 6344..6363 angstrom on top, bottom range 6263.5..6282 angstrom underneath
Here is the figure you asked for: 1.25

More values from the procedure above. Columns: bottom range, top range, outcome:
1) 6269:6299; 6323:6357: 1.20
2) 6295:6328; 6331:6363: 1.08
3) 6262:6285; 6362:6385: 1.18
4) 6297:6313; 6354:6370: 1.08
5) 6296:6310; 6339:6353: 1.15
